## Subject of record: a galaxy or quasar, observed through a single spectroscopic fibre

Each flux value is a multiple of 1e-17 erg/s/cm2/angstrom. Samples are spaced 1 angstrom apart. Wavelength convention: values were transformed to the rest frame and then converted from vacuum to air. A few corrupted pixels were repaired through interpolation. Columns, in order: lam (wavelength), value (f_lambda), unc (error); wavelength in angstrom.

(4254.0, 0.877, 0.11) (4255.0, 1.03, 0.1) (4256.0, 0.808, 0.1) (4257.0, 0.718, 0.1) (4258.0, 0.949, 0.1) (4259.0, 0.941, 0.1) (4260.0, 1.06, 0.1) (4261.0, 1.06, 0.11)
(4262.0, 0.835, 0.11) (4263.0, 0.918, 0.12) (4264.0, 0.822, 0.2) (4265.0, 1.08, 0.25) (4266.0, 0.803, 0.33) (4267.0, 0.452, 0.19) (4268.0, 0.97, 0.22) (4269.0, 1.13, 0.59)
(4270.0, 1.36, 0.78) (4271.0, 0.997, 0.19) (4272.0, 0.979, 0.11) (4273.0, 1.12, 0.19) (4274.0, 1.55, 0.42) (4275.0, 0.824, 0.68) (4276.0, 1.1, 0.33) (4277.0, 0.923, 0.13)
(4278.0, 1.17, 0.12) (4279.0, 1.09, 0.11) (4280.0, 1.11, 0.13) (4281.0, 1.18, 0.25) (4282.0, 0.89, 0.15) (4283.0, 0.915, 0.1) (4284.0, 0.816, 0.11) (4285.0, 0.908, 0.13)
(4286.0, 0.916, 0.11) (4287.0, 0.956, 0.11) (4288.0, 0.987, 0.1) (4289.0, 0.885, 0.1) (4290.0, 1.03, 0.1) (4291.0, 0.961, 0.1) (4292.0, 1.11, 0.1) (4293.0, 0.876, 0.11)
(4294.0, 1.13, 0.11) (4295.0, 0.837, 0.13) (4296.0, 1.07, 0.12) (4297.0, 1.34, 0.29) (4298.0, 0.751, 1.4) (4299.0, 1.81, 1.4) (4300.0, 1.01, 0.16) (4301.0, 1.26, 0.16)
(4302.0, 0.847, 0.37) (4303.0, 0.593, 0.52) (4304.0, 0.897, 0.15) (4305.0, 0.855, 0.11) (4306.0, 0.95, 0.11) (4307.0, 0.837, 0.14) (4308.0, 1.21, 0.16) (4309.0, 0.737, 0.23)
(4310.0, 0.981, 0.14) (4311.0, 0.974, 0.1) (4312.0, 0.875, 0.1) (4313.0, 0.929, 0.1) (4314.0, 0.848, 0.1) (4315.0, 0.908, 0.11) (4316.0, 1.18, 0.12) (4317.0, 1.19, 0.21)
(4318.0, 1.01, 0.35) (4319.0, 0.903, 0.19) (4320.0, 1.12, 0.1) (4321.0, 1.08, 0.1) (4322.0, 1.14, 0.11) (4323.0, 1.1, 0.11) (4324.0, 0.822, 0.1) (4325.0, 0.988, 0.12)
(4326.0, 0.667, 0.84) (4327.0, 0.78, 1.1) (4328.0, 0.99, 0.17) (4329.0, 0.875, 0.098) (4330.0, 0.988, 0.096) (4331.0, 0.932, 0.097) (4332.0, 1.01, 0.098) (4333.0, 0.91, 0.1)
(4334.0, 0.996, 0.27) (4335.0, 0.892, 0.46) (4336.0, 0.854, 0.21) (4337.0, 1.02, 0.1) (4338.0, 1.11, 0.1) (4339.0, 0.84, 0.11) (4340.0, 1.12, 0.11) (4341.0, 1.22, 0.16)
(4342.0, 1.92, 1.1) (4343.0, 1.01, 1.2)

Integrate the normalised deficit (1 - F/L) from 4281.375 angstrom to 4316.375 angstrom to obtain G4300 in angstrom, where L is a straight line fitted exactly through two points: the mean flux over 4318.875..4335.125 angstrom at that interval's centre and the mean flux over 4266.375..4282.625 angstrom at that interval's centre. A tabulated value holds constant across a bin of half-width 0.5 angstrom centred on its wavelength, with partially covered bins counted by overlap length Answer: 1.1 angstrom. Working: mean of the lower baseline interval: 1.05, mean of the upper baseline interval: 0.955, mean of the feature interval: 0.974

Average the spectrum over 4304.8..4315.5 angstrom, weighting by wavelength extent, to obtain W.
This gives 0.92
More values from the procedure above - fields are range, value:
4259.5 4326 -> 0.997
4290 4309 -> 1.01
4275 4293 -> 0.989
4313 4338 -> 0.969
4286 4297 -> 0.997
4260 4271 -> 0.951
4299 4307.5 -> 0.959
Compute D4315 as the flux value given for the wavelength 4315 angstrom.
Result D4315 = 0.908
